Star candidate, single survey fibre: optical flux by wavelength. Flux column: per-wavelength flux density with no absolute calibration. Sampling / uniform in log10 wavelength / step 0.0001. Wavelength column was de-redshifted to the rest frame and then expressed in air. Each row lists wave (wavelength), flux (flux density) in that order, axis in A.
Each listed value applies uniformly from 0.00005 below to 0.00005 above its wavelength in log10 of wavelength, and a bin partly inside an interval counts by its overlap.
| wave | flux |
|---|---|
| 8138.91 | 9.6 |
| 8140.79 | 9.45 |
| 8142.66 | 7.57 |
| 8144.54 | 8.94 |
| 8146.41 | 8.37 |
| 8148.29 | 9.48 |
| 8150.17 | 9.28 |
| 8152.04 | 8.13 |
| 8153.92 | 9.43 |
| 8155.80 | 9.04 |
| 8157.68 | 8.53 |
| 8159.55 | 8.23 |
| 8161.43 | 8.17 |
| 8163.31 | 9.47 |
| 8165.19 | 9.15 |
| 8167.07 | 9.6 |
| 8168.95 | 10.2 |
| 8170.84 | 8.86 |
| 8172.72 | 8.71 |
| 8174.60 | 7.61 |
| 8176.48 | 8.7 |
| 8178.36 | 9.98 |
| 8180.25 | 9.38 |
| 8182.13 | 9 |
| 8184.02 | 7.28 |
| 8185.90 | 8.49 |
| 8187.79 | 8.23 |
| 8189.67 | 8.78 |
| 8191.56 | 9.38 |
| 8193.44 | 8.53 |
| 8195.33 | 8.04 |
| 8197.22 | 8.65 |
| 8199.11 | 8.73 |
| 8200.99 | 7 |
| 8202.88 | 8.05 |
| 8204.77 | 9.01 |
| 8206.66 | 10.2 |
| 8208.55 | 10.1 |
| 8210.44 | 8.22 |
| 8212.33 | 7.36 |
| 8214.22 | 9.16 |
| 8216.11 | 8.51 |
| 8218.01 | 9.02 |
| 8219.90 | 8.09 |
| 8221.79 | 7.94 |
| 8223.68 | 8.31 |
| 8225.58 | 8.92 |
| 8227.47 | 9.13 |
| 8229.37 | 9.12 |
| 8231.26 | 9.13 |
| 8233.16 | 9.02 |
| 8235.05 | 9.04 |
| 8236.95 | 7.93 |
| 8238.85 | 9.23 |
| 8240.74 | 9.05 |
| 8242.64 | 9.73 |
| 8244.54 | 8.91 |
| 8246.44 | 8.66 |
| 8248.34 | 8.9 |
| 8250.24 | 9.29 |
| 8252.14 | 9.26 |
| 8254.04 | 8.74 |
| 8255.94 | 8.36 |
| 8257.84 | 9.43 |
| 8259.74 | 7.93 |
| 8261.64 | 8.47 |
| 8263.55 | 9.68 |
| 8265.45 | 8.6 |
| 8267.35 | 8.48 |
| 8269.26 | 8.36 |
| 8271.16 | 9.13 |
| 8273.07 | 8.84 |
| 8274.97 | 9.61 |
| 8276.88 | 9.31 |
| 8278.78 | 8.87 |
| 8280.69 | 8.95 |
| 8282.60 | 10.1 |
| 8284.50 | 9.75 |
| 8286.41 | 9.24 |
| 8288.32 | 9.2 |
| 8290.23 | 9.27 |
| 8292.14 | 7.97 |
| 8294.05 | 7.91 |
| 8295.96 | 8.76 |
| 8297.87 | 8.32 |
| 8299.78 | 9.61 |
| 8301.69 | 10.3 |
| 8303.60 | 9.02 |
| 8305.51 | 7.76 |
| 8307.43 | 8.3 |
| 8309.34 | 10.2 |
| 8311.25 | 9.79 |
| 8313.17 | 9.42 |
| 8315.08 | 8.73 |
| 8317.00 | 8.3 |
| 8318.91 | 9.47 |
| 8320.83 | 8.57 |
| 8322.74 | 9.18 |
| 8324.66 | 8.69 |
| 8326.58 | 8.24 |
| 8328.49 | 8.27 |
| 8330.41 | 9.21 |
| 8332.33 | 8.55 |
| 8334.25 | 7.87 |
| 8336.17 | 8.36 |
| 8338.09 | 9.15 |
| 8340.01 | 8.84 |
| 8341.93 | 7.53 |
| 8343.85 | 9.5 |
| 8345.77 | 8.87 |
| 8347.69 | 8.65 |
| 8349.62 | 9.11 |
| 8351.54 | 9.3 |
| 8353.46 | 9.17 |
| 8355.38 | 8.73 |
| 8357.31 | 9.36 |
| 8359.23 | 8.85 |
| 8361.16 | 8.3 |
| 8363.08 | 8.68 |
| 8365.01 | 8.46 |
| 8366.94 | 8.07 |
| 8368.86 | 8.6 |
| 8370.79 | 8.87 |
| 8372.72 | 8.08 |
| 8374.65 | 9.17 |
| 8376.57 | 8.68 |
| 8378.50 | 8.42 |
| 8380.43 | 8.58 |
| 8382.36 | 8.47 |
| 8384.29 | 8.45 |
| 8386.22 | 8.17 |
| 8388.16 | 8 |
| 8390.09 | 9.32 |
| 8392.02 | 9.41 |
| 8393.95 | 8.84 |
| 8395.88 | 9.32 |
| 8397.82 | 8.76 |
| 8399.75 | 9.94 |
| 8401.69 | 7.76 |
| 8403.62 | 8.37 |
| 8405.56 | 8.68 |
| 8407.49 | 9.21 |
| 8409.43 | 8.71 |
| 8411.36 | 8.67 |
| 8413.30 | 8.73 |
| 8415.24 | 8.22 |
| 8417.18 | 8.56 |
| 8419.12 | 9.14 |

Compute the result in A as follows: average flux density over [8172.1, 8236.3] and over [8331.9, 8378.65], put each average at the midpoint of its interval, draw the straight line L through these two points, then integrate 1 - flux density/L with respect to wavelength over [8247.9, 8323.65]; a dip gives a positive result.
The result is -2.64 A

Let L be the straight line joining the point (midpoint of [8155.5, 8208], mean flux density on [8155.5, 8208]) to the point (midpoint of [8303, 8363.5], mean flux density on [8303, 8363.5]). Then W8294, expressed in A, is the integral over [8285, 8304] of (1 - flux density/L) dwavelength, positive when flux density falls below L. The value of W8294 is -0.4 A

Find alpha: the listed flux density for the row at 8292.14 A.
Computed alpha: 7.97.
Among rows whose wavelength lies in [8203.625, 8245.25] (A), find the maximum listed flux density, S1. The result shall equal 10.2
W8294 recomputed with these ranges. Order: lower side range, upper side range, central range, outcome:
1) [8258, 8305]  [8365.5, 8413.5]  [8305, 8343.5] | 0.53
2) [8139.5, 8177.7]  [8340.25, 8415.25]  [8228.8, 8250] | -0.41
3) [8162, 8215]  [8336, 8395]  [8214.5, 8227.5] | 0.32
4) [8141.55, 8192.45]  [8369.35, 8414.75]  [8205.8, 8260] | -0.46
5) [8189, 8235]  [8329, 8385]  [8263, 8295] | -1.18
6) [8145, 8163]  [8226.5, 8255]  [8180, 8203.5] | 1.25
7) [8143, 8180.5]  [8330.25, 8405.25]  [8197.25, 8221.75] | 0.78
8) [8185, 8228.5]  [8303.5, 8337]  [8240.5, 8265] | -0.78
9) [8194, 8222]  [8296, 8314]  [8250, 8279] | 0.07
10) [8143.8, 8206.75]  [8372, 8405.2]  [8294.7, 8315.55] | -0.91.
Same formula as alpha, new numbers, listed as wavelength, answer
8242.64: 9.73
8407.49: 9.21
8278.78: 8.87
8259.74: 7.93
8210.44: 8.22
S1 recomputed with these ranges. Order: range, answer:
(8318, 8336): 9.47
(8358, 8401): 9.94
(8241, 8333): 10.3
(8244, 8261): 9.43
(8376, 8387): 8.68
